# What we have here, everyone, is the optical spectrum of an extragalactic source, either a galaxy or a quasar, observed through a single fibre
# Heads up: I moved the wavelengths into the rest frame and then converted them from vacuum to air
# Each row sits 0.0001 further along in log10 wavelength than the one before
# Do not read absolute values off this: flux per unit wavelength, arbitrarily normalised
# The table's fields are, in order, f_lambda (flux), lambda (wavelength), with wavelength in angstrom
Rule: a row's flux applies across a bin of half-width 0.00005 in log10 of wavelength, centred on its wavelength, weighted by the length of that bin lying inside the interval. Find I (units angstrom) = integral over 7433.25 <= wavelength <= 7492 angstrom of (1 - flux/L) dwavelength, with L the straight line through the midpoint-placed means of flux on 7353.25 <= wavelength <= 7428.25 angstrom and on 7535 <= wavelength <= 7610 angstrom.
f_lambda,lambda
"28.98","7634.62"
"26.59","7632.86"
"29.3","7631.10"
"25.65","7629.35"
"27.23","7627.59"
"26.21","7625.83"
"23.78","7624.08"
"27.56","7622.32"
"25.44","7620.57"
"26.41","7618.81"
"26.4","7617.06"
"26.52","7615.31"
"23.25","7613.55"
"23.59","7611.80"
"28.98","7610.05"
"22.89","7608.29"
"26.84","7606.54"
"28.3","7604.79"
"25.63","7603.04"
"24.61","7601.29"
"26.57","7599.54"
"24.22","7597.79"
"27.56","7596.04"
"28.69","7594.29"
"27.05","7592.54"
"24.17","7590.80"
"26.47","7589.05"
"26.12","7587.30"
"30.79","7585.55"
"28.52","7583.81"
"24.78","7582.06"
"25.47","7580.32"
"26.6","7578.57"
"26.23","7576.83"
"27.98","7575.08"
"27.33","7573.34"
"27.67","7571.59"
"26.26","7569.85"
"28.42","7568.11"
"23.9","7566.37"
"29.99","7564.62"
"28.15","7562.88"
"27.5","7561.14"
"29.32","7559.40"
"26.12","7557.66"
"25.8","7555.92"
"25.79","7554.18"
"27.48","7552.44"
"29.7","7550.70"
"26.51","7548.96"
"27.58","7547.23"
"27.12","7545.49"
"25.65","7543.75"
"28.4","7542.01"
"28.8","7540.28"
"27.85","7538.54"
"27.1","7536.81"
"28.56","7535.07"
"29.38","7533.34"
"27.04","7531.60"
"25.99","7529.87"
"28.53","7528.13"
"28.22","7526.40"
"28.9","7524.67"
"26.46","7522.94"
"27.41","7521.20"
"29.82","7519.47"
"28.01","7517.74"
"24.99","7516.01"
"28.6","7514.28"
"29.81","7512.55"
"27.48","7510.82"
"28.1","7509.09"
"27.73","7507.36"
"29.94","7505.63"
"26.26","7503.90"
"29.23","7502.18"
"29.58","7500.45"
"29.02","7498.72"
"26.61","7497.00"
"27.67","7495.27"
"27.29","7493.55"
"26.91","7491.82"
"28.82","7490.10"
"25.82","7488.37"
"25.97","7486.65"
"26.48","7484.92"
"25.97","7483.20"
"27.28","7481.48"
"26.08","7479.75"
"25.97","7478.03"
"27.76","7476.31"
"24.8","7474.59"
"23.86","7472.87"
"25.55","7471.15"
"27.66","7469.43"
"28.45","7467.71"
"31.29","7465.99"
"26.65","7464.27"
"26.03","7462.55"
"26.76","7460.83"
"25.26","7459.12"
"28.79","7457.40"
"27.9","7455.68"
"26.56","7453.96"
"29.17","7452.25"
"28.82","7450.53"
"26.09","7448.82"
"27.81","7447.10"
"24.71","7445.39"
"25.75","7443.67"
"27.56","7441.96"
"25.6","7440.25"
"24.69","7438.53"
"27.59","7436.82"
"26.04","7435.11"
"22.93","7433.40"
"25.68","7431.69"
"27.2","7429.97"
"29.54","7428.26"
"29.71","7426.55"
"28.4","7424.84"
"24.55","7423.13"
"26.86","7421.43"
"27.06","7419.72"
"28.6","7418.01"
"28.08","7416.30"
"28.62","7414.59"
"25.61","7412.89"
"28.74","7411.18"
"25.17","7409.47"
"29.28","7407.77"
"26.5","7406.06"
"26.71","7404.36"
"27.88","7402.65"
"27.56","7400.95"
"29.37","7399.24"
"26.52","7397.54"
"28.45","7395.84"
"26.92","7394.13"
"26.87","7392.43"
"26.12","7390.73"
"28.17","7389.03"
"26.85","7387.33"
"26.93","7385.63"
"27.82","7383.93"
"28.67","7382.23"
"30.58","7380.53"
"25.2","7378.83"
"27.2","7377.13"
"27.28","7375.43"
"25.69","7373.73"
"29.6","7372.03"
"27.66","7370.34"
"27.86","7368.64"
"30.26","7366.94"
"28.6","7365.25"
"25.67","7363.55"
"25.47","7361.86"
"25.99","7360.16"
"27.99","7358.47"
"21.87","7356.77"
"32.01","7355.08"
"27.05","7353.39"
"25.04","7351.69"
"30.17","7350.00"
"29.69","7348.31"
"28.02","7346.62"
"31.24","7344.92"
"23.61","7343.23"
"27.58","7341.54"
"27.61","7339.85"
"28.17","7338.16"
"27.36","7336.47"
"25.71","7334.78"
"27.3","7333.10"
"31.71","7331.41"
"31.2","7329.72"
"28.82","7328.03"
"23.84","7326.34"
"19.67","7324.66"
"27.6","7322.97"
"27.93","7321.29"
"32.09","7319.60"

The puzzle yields 1.2 angstrom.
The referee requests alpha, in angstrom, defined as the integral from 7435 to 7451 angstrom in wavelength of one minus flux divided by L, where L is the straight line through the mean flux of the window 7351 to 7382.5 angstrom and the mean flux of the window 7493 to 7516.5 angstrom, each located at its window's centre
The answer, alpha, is 0.8 angstrom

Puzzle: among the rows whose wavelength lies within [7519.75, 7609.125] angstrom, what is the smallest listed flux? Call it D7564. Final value 22.89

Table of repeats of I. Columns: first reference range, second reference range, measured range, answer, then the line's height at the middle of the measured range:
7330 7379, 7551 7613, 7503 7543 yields -1.5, 27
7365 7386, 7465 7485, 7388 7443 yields 0.7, 27.5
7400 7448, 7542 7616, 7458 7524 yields -1.1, 26.9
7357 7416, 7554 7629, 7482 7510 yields -0.7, 26.9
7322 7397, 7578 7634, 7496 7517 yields -1.0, 26.8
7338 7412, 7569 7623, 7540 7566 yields -0.8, 26.6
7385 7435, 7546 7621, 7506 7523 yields -0.7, 26.9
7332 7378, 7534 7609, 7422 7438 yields 0.3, 27.3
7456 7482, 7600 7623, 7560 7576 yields -0.8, 26.2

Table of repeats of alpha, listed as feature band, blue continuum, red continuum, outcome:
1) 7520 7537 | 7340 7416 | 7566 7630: -0.7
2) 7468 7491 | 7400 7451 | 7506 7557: 0.8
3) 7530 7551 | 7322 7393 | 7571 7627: -0.9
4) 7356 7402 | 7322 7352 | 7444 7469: 0.3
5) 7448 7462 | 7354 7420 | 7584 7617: -0.2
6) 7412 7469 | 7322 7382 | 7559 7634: 0.1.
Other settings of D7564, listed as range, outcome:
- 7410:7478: 22.93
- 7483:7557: 24.99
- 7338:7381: 21.87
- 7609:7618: 23.25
